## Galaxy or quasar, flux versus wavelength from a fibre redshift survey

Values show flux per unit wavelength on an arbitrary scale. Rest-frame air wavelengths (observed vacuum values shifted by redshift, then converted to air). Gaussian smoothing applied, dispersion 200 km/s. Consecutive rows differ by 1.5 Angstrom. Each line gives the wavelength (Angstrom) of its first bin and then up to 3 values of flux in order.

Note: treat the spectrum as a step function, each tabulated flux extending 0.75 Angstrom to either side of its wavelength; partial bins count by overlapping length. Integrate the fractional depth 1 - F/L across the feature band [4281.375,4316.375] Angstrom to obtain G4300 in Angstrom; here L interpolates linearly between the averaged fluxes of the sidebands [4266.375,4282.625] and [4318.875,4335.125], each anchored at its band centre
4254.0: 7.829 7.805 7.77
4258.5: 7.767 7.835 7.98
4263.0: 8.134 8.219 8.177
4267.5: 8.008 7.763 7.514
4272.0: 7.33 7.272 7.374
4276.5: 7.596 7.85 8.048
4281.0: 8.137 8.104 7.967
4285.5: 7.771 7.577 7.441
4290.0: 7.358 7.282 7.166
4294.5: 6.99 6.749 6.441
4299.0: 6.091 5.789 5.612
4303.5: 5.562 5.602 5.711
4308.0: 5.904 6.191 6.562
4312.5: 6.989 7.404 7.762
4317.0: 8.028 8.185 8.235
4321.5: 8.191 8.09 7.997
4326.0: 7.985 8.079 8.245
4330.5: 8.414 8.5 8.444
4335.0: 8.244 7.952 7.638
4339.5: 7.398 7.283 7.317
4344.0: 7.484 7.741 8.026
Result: 5.0 Angstrom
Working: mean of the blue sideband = 7.72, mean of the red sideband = 8.22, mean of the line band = 6.8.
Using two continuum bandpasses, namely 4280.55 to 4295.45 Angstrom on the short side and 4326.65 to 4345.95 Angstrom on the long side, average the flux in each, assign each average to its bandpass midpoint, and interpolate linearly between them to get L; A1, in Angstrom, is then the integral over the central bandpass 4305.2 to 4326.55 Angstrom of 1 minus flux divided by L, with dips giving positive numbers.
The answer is 1.2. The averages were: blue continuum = 7.56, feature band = 7.32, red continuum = 7.91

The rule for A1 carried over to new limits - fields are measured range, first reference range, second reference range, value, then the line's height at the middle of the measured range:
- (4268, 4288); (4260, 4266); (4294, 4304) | -1.2 Angstrom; 7.29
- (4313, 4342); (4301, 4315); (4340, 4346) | -4.7 Angstrom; 6.89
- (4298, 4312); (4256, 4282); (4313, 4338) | 3.6 Angstrom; 7.99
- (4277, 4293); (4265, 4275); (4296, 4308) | -2.1 Angstrom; 6.84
